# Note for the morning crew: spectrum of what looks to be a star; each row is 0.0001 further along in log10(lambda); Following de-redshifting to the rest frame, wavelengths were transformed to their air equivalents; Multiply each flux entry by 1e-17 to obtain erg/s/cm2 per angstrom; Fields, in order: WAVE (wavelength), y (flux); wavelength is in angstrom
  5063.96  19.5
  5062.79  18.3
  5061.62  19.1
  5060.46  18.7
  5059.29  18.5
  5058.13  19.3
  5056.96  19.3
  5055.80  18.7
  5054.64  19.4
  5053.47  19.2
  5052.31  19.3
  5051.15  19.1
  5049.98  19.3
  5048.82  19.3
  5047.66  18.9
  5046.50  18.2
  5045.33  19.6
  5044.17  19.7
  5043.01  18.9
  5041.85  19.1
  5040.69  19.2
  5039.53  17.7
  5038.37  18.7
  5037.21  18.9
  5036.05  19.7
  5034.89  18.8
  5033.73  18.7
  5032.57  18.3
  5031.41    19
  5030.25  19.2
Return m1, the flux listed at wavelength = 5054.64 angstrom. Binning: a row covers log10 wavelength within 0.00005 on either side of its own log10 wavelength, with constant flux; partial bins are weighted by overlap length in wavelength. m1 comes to 19.4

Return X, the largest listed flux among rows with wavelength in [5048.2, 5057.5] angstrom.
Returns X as 19.4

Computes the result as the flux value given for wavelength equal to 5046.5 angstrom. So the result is 18.2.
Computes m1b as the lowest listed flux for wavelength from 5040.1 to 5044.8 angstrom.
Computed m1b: 18.9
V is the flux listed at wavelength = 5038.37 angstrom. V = 18.7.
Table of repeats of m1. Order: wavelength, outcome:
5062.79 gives 18.3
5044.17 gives 19.7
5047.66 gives 18.9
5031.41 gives 19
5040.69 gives 19.2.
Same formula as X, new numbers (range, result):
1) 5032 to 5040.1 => 19.7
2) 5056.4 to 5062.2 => 19.3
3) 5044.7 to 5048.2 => 19.6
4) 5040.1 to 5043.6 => 19.2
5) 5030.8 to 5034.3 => 19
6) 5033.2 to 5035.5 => 18.8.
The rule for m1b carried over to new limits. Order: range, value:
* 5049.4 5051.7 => 19.1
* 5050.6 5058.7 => 18.7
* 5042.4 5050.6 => 18.2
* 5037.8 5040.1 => 17.7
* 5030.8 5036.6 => 18.3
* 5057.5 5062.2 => 18.5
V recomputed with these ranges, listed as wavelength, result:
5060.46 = 18.7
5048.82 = 19.3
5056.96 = 19.3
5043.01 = 18.9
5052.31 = 19.3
